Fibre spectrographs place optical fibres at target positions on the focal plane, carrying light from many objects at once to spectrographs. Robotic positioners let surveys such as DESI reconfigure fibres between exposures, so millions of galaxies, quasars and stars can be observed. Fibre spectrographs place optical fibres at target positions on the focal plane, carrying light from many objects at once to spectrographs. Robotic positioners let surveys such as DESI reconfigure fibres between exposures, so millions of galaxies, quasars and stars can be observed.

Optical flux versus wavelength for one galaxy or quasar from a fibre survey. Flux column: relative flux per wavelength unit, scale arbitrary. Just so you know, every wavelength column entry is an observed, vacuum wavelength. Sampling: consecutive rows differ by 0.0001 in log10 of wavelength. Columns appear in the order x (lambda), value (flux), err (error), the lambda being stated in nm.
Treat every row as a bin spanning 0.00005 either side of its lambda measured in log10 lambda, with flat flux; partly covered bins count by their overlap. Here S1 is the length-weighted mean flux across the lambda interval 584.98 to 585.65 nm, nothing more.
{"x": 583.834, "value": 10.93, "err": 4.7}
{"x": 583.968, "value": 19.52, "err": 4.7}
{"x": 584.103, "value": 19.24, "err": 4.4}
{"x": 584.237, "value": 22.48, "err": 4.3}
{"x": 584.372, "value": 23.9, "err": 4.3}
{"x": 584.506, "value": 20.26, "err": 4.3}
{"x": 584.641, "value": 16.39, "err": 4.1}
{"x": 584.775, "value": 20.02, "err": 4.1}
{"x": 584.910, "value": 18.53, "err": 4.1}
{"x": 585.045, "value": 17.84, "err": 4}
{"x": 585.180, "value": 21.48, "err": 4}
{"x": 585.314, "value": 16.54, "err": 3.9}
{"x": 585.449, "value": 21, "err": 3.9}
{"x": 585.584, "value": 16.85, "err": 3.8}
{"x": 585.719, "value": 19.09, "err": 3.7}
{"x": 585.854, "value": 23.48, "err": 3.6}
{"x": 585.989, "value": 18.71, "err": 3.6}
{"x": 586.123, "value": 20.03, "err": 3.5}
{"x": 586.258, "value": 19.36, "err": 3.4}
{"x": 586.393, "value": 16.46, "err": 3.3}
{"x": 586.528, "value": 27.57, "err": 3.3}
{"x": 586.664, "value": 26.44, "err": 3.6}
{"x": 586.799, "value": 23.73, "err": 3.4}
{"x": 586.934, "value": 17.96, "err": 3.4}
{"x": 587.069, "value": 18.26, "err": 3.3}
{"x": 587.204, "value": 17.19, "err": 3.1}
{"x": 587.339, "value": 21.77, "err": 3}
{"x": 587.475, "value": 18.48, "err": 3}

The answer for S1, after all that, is 18.8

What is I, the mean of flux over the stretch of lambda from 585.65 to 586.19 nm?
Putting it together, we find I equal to 20.3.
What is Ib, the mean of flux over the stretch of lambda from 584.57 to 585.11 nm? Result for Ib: 18.2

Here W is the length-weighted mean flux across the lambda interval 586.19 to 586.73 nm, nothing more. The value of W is 22.4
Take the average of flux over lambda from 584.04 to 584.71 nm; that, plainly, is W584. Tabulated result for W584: 20.5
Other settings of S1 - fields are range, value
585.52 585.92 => 19.8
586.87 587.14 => 18.1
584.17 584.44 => 23.2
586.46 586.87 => 25.8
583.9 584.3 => 20.4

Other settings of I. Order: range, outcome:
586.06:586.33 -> 19.6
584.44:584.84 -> 18.9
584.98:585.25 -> 19.7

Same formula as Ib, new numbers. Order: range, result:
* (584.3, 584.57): 22.1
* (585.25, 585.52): 18.7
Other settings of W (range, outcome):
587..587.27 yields 17.8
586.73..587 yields 20.9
